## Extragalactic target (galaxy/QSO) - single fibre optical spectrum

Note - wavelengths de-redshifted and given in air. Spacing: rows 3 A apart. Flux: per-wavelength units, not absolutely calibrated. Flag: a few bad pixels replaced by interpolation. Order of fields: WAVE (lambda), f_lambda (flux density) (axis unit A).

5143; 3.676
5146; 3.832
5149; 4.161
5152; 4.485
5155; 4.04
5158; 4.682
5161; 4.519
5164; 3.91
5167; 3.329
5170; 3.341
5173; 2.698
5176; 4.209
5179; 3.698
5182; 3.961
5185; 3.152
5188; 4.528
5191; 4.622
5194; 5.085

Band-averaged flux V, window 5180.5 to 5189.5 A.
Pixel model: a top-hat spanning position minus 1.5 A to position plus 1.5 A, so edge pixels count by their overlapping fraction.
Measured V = 3.88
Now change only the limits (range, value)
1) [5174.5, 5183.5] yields 3.96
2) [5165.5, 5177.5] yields 3.39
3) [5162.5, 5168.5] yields 3.62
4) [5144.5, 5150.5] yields 4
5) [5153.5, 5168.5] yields 4.1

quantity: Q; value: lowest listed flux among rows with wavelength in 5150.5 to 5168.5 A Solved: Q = 3.329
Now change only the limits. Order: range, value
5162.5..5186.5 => 2.698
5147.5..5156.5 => 4.04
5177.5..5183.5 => 3.698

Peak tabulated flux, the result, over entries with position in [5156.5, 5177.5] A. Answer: 4.682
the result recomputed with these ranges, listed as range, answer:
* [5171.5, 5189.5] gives 4.528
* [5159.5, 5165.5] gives 4.519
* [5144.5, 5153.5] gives 4.485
